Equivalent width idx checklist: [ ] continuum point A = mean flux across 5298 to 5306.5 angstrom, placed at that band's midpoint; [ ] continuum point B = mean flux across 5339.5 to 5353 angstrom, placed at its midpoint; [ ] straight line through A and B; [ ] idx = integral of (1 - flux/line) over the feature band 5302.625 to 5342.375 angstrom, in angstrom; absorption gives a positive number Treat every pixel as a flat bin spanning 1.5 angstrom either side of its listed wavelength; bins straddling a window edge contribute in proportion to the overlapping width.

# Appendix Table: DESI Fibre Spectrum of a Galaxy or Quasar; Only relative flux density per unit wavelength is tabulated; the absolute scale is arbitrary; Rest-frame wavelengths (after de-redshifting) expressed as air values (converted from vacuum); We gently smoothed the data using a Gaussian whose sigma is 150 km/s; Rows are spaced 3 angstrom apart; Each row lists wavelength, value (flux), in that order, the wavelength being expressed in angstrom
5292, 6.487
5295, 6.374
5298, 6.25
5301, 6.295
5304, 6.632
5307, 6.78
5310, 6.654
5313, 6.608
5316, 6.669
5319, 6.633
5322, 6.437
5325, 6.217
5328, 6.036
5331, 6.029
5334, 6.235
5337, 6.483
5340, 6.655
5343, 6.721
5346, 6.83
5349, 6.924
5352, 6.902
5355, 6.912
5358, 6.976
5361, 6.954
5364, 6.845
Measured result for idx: 0.90 angstrom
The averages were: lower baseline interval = 6.46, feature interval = 6.47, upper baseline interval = 6.81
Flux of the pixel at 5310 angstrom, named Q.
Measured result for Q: 6.654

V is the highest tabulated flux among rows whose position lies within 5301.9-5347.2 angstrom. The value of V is 6.83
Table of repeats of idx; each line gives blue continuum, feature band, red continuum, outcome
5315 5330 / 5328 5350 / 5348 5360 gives 0.5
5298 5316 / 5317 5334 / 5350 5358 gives 1.1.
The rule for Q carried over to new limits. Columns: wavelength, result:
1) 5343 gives 6.721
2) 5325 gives 6.217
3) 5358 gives 6.976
